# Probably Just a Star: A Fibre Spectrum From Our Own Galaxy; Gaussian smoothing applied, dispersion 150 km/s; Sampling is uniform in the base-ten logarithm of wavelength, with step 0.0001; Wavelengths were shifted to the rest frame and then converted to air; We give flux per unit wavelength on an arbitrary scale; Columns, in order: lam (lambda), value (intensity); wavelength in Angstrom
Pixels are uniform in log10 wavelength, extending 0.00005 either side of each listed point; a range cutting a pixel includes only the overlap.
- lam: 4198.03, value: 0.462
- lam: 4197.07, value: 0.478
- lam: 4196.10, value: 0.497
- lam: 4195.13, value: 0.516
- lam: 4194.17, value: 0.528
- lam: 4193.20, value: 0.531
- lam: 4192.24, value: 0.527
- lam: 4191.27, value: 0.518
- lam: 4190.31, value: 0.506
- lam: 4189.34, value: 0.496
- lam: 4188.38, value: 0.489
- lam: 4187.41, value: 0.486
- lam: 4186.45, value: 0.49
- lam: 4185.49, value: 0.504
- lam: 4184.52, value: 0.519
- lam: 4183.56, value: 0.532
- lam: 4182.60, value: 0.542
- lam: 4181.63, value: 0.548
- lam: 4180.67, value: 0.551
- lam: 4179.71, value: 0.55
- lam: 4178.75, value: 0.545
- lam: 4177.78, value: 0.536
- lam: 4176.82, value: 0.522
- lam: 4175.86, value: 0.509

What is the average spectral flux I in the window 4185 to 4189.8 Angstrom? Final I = 0.493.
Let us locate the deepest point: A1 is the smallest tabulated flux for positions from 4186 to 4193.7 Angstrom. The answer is 0.486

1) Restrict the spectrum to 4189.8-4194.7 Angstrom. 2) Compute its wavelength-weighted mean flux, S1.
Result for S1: 0.522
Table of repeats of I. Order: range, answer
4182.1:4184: 0.536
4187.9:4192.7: 0.507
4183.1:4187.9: 0.506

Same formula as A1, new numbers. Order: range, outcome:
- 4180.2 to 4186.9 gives 0.49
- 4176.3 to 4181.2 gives 0.522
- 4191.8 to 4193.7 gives 0.527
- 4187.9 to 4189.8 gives 0.489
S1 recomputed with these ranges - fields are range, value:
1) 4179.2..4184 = 0.545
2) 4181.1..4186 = 0.529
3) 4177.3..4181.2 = 0.546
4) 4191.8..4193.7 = 0.529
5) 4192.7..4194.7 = 0.531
